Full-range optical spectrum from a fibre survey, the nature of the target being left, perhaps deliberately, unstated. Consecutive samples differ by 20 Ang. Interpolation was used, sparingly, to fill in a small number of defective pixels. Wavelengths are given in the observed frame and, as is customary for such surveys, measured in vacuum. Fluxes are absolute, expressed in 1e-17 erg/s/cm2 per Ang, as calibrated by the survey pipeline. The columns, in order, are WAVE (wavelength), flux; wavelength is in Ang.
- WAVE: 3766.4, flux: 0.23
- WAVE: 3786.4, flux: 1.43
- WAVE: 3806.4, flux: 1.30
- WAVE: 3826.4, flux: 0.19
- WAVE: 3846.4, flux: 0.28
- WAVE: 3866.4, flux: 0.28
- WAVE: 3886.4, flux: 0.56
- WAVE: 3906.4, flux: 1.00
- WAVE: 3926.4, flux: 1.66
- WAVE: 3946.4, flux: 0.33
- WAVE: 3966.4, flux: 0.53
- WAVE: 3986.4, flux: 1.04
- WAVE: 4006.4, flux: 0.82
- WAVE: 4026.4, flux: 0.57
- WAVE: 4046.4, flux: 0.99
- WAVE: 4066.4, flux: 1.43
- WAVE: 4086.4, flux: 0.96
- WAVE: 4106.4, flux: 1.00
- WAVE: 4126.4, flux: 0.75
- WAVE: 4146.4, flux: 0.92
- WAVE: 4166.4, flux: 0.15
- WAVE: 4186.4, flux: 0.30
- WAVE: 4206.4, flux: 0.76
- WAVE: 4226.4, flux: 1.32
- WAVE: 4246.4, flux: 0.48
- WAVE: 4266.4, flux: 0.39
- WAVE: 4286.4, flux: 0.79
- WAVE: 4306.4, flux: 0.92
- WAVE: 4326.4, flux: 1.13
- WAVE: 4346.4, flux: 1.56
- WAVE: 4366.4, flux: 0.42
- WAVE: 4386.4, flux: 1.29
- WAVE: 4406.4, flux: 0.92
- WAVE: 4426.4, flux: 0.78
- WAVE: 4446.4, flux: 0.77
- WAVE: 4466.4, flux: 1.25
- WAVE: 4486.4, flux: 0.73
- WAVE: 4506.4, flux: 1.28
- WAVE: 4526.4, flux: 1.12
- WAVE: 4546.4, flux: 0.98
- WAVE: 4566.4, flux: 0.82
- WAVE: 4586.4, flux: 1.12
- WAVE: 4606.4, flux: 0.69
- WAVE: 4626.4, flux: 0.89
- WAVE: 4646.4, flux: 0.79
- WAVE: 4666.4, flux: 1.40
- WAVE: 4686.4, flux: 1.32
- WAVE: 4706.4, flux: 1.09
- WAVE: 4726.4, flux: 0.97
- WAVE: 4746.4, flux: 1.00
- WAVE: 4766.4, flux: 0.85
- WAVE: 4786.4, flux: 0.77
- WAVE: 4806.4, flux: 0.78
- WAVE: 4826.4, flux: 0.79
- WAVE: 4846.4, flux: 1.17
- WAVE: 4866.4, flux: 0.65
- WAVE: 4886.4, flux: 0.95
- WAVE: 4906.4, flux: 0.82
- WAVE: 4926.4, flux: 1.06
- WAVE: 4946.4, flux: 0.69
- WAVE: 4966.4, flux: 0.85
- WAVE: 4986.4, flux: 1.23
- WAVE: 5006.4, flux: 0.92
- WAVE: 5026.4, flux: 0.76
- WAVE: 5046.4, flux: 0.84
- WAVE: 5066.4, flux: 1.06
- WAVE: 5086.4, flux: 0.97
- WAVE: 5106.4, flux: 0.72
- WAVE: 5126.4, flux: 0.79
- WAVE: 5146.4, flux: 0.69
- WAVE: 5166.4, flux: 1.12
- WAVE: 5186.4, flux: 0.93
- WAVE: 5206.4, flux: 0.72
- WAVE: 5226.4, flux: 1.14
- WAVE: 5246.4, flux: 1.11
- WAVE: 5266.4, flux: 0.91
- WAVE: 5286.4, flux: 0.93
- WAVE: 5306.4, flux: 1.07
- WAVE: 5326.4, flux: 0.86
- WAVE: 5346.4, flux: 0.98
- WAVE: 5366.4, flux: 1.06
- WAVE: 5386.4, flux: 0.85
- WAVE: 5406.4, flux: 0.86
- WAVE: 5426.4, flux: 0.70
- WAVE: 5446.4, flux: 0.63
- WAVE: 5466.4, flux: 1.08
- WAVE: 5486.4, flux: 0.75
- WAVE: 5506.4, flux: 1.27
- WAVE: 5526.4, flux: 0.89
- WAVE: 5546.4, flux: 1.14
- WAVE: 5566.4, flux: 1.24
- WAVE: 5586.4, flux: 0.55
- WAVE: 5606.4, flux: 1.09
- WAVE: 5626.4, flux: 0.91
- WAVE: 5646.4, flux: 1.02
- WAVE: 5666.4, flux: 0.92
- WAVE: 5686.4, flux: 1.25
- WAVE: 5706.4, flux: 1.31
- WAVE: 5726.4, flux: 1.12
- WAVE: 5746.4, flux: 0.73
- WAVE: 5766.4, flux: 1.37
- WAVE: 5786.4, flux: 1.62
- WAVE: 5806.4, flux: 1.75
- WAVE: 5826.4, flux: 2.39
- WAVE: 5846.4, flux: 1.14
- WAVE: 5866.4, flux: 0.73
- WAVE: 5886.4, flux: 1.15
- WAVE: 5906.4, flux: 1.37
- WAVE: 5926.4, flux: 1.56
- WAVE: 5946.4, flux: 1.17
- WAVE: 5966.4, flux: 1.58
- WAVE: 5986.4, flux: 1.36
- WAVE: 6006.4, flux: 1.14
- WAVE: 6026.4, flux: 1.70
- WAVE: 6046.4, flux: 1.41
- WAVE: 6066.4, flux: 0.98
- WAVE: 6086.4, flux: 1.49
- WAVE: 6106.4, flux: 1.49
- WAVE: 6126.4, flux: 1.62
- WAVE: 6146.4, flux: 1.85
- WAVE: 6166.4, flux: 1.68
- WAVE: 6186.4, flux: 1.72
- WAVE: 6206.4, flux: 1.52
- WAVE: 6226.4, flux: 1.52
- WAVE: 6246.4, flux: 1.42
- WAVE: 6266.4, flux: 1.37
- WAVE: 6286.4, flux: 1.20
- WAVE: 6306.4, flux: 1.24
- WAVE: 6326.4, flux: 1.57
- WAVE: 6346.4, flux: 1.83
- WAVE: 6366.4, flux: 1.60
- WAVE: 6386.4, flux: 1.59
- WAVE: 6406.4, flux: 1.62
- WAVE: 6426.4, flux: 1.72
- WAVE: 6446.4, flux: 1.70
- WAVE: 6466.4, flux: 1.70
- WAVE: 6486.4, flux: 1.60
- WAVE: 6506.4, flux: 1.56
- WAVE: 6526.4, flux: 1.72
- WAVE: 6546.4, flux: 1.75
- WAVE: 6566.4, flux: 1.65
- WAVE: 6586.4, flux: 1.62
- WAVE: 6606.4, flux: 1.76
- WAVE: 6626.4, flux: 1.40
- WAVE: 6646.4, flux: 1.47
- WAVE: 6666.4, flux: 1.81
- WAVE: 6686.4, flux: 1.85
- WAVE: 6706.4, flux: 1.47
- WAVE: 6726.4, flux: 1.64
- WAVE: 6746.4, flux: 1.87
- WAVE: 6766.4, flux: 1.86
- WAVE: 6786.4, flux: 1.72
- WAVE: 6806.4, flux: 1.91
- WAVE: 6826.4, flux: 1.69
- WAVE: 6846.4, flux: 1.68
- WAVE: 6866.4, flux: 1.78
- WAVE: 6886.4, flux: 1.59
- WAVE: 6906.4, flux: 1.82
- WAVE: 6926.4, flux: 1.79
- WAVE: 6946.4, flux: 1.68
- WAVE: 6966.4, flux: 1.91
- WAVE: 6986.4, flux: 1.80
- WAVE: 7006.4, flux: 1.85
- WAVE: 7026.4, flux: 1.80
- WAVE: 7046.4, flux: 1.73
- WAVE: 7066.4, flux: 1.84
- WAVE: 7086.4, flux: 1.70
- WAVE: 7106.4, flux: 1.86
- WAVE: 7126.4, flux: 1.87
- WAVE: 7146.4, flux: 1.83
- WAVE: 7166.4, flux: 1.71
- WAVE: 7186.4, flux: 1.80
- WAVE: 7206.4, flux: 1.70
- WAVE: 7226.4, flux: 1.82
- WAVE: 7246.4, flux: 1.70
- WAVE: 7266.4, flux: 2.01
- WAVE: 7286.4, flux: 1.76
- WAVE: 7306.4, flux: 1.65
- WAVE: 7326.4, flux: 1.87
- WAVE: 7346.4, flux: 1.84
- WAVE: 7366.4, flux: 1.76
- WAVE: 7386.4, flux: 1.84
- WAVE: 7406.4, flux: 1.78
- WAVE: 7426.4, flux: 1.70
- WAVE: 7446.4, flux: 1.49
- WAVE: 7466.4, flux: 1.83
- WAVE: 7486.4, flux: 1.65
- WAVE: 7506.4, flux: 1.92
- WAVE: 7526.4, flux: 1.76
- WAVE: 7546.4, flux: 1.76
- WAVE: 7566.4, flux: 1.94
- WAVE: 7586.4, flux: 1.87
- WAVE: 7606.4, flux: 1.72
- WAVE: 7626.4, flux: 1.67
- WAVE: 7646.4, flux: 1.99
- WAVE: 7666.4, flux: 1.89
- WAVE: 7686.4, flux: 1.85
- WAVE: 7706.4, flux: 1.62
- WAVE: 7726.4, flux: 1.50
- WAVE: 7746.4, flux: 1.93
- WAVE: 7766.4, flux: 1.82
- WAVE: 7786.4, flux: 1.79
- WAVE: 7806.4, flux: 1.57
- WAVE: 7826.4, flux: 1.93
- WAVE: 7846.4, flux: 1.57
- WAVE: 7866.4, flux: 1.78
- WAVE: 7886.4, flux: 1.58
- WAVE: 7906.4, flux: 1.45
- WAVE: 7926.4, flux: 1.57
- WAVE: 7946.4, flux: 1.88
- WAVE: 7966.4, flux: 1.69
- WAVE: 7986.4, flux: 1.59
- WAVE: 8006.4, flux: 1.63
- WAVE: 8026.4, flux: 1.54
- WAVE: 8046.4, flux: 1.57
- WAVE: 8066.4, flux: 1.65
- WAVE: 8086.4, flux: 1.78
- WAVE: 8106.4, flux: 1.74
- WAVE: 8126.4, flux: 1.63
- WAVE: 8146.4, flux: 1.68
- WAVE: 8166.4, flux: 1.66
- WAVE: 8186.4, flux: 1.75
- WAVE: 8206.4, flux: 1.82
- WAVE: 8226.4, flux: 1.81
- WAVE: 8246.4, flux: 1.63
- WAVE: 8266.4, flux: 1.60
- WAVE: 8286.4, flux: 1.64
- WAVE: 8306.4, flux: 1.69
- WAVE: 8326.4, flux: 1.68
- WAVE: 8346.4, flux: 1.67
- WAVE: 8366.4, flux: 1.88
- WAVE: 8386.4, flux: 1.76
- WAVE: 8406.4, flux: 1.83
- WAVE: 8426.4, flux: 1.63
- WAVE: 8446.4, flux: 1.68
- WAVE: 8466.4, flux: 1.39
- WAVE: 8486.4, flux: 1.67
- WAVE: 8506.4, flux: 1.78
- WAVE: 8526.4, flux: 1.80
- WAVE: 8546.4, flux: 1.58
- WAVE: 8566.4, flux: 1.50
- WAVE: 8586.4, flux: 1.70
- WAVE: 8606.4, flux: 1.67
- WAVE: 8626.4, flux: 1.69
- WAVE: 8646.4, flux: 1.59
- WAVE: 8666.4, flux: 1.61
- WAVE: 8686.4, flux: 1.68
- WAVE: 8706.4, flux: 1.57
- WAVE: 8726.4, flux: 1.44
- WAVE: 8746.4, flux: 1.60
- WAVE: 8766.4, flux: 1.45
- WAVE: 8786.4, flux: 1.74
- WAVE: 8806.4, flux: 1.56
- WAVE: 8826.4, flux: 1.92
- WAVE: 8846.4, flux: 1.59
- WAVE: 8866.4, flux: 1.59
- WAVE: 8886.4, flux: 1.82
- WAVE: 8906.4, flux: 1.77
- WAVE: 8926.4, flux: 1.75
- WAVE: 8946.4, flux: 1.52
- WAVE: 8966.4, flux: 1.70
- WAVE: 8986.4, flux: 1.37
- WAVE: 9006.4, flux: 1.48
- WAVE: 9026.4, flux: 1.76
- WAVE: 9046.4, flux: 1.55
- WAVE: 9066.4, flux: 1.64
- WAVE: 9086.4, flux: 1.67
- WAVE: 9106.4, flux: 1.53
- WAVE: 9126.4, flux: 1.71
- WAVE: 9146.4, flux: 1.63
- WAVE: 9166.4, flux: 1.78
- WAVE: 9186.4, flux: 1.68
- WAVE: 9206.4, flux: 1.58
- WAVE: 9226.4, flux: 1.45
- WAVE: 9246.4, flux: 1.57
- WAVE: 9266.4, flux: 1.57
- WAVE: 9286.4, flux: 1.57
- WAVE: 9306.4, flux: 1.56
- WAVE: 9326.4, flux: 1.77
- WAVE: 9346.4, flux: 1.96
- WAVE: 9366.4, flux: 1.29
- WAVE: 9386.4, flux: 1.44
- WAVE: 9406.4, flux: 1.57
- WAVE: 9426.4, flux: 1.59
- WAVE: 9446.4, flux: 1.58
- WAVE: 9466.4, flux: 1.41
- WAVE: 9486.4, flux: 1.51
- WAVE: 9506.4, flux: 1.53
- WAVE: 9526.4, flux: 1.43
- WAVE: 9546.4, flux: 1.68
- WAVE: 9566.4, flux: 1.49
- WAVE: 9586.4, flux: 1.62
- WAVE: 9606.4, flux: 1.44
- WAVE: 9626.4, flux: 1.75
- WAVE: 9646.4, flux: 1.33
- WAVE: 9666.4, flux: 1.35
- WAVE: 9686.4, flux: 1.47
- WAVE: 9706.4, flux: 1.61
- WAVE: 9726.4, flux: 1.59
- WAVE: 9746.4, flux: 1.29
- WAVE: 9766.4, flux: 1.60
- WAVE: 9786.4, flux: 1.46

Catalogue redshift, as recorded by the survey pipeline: 0.529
